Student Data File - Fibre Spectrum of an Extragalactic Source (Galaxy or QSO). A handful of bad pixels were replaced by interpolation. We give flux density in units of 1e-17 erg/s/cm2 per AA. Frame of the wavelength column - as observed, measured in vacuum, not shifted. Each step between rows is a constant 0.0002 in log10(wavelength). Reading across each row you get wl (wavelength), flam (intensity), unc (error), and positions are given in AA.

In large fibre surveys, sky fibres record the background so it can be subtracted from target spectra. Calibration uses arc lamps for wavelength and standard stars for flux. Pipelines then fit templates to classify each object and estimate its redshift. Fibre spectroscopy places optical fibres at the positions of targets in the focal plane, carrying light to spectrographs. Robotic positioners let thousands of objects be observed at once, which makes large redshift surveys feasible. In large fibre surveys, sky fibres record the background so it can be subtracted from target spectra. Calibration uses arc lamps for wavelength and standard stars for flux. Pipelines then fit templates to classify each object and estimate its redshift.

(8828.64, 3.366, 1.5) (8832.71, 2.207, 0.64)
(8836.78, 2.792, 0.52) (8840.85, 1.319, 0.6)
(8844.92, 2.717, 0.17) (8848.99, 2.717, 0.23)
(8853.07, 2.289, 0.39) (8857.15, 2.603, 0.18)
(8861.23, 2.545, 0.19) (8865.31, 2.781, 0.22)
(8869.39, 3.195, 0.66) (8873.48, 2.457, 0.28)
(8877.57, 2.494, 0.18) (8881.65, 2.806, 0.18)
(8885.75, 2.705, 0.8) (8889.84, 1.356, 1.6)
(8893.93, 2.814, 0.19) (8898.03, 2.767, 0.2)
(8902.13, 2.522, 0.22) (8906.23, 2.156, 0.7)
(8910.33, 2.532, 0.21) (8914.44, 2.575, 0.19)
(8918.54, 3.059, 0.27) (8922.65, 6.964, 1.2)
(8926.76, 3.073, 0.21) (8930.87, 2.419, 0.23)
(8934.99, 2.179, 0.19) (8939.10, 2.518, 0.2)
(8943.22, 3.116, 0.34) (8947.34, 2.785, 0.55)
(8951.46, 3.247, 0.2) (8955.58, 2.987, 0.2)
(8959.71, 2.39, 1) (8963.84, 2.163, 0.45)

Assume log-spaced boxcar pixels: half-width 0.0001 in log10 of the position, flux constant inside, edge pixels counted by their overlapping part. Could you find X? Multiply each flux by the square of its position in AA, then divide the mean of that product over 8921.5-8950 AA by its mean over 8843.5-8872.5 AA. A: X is 1.20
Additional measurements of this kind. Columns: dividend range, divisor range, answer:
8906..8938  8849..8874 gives 1.20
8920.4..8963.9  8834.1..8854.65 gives 1.35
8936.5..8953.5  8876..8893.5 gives 1.23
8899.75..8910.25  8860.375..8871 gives 0.84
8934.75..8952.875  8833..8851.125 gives 1.21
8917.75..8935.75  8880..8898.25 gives 1.51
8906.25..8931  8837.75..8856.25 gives 1.50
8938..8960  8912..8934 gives 0.82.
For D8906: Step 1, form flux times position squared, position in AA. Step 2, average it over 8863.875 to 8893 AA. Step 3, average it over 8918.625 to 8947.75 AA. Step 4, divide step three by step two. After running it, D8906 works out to 1.3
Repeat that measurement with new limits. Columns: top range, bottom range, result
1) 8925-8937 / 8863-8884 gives 0.94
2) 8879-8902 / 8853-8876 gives 0.94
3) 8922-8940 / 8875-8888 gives 1.23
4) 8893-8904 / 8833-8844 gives 1.27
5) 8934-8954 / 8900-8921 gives 1.07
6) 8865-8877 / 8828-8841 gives 1.13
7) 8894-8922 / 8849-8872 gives 1.07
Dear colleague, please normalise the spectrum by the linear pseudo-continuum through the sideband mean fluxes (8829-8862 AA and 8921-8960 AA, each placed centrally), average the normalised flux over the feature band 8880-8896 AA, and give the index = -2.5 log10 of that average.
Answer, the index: 0.148 mag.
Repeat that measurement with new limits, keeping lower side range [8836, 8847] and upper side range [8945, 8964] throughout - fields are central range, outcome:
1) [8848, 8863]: -0.107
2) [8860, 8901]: -0.080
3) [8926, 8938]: 0.069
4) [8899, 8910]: 0.052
